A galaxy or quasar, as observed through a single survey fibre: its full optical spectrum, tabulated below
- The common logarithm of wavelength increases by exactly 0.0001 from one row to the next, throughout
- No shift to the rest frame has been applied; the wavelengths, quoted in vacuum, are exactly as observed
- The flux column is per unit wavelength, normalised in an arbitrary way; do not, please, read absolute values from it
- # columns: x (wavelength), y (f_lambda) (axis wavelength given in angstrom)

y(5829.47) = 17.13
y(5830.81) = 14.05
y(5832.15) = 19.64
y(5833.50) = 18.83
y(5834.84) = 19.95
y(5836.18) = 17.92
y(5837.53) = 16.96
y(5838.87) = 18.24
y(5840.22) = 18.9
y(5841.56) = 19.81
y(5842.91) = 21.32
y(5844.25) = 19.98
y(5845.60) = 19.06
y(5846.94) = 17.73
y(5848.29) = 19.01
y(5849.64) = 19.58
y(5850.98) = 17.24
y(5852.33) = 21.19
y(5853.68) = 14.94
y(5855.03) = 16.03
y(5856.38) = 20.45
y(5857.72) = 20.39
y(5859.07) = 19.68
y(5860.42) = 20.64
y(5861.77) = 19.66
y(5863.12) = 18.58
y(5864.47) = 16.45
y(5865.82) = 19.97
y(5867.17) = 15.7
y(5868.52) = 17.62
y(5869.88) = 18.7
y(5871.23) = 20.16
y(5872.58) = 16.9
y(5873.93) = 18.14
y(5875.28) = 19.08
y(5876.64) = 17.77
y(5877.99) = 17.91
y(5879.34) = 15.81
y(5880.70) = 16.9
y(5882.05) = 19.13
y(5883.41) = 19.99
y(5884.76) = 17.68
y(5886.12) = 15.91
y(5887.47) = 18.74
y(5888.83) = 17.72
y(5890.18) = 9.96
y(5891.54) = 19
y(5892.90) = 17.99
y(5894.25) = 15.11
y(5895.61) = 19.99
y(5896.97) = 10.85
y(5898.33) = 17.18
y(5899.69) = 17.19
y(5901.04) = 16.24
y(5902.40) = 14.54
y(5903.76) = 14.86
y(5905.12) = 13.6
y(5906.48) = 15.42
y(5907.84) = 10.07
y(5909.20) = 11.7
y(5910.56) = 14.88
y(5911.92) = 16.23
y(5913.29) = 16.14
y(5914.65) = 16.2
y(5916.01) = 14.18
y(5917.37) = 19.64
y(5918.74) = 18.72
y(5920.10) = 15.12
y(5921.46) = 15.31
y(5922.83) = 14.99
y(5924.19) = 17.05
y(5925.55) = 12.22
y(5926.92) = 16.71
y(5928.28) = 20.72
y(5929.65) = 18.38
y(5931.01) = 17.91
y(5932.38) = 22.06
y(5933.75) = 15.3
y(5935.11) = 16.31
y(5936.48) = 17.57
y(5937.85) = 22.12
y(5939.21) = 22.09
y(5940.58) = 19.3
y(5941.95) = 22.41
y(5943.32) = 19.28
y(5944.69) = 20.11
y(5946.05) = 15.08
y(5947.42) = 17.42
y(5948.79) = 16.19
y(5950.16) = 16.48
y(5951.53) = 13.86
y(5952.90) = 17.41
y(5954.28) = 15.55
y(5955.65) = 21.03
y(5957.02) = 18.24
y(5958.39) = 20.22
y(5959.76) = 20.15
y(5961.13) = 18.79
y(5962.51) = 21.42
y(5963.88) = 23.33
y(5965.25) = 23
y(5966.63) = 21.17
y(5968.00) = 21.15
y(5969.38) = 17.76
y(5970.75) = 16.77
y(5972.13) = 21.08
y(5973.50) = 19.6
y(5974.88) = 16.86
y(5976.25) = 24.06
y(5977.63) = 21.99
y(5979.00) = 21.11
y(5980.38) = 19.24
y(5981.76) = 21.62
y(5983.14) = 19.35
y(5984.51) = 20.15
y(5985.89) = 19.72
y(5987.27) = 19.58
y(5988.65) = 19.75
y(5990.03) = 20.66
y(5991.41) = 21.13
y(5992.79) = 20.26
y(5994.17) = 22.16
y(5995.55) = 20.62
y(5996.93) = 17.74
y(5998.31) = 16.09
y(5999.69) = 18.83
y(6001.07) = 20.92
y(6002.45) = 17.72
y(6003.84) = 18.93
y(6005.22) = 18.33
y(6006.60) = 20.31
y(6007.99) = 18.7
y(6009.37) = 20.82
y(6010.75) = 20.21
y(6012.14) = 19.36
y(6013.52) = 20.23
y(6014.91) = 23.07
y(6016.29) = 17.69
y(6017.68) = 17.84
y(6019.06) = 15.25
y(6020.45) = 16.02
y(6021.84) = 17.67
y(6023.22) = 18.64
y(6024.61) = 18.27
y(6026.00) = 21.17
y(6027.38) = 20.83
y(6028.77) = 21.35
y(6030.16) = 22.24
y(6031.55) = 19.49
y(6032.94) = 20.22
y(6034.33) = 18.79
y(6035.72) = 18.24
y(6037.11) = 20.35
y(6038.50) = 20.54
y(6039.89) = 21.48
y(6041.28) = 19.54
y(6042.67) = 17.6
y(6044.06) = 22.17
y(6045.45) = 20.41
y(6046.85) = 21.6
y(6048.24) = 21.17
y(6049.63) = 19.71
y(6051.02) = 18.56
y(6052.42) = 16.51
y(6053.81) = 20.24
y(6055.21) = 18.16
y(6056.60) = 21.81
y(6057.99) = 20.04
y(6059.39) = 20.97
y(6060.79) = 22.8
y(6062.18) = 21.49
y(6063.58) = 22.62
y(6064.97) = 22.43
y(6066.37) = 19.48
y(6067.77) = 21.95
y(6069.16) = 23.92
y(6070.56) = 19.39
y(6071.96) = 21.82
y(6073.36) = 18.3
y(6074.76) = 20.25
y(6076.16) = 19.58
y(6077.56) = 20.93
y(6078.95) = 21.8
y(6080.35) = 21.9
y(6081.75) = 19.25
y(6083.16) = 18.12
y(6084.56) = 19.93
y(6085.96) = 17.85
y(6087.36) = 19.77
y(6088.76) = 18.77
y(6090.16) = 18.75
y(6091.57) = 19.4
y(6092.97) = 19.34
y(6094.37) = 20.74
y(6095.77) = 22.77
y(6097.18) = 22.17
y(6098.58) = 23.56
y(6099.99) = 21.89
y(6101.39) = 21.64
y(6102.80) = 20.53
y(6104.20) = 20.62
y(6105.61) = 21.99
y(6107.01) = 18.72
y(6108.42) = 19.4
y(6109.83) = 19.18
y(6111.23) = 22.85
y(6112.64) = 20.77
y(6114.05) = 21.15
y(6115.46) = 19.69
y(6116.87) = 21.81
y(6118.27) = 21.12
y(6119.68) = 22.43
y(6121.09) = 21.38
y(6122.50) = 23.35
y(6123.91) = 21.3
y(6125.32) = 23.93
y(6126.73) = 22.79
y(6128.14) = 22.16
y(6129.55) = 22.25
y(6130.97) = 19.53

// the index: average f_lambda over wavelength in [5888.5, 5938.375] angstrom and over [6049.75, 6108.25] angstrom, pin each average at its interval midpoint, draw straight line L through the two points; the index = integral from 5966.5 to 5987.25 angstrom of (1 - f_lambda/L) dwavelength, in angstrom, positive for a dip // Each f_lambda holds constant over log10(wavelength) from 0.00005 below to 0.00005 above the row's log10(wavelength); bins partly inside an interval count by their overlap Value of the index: -2.6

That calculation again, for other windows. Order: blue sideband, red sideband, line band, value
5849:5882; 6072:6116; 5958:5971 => -0.9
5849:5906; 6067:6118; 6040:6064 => -0.4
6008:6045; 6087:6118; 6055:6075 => -1.0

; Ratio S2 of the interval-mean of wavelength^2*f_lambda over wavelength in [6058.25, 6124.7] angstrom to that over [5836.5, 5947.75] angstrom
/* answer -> 1.27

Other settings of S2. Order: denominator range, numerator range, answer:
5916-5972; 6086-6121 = 1.19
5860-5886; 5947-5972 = 1.07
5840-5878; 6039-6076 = 1.17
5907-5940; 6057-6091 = 1.29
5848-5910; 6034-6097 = 1.26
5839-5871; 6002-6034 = 1.09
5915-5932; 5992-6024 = 1.16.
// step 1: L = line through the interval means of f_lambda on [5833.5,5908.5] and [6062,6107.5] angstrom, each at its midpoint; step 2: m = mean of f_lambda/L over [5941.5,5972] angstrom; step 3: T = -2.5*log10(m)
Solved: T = -0.01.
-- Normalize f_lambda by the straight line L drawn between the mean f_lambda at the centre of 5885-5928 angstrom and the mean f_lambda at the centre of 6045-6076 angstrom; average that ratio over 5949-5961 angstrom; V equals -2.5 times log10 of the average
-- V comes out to -0.038 mag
